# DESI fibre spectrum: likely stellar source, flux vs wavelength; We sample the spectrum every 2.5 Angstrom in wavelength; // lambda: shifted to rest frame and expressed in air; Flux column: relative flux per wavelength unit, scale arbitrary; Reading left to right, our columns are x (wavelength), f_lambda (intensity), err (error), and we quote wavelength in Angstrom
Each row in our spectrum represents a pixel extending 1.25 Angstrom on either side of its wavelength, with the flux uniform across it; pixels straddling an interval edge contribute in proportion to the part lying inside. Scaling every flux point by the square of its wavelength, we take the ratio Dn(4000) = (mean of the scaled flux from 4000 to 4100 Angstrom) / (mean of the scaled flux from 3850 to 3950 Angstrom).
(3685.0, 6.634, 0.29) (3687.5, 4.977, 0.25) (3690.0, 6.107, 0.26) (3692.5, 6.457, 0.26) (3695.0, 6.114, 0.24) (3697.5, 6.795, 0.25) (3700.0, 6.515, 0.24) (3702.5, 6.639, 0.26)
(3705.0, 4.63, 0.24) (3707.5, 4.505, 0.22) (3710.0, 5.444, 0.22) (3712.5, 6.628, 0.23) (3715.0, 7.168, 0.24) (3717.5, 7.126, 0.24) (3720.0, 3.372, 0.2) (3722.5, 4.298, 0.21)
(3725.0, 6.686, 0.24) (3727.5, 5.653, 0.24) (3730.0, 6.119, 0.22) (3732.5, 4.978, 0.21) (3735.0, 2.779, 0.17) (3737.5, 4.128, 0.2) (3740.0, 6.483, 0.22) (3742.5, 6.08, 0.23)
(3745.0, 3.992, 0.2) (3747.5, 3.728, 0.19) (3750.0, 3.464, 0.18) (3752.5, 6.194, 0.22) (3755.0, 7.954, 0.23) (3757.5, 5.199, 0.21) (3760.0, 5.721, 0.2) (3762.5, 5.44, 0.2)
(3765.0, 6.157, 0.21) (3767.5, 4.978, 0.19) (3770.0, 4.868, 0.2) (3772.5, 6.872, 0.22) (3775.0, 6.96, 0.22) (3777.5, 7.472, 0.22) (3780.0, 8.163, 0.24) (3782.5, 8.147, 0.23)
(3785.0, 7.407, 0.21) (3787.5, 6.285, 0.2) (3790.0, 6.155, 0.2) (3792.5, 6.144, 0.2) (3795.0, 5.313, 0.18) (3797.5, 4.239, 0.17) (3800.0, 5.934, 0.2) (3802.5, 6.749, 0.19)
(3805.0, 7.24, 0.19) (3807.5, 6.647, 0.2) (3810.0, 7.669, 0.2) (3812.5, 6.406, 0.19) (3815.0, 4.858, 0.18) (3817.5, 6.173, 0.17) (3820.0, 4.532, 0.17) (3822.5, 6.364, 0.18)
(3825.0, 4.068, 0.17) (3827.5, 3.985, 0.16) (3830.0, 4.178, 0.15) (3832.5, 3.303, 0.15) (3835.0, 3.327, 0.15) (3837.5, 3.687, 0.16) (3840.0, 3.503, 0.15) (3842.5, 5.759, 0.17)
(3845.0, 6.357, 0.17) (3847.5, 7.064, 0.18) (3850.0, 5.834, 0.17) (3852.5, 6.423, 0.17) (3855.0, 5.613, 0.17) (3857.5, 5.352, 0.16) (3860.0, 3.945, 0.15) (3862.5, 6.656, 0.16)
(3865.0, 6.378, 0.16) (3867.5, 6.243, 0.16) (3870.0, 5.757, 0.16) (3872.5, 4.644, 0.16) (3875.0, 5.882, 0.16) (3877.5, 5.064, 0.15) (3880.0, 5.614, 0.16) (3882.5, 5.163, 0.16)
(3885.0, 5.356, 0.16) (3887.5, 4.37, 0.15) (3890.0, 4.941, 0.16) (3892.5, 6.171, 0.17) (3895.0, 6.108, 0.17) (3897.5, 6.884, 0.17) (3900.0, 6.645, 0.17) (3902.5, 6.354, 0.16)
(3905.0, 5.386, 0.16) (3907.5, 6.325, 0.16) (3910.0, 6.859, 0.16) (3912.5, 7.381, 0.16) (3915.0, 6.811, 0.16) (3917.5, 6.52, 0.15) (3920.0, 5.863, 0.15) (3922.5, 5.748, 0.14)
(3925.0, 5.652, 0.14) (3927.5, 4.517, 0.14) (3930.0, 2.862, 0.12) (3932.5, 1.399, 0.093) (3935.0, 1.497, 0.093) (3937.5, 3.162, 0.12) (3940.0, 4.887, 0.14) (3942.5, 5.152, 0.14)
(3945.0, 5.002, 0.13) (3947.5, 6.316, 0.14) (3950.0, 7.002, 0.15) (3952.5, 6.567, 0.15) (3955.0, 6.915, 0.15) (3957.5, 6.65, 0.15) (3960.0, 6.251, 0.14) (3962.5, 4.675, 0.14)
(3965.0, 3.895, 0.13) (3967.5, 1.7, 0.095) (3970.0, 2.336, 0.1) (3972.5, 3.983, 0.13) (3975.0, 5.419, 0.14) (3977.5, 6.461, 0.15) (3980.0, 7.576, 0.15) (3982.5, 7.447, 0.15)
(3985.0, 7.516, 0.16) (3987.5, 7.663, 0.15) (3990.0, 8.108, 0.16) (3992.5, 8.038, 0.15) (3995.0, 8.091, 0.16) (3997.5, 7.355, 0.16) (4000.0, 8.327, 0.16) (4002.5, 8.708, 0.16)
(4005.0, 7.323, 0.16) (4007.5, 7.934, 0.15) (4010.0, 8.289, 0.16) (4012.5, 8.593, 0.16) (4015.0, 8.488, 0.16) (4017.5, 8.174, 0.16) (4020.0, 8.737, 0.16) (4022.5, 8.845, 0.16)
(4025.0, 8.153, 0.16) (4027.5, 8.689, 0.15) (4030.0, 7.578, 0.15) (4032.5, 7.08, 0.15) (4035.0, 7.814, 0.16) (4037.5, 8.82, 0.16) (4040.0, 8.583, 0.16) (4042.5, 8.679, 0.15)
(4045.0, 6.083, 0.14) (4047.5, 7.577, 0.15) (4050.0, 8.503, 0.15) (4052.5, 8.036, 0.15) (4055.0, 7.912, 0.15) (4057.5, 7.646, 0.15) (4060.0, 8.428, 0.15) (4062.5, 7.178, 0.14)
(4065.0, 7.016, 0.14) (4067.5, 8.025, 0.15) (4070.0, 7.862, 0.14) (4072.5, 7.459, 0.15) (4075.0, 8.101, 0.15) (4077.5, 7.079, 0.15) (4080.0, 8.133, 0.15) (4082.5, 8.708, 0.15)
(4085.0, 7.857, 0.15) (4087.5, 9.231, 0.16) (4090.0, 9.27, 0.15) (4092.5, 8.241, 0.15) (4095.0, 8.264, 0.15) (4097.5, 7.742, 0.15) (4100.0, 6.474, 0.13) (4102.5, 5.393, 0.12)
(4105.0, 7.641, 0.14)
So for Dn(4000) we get 1.6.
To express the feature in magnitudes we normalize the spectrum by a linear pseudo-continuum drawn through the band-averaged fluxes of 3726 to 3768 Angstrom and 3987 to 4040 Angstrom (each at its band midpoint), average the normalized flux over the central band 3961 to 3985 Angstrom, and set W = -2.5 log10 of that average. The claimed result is 0.476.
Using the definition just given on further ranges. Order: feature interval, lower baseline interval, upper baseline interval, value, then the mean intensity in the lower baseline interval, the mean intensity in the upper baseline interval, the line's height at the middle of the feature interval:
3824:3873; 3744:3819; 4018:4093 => 0.27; 6.09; 8.04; 6.56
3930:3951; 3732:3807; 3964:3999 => 0.41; 5.86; 6.15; 6.09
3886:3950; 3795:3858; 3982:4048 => 0.24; 5.41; 8.04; 6.68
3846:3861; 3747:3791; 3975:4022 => 0.19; 6.22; 7.88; 6.83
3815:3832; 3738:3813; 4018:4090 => 0.32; 6.11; 8.02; 6.44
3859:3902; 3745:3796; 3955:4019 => 0.14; 6.08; 6.77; 6.43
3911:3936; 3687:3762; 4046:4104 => 0.36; 5.54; 7.82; 6.83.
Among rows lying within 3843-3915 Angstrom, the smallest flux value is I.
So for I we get 3.945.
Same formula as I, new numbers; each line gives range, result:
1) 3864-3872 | 5.757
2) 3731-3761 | 2.779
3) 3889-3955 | 1.399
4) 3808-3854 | 3.303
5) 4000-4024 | 7.323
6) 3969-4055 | 2.336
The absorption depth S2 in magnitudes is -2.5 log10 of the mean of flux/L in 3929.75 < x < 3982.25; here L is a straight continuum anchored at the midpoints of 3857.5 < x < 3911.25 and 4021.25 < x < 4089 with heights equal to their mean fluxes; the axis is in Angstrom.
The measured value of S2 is 0.35 mag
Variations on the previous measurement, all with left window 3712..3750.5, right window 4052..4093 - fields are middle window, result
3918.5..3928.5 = 0.226 mag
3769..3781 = -0.236 mag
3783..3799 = -0.068 mag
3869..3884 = 0.191 mag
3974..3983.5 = 0.076 mag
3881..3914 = 0.097 mag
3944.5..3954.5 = 0.101 mag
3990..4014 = -0.092 mag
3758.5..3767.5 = -0.041 mag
